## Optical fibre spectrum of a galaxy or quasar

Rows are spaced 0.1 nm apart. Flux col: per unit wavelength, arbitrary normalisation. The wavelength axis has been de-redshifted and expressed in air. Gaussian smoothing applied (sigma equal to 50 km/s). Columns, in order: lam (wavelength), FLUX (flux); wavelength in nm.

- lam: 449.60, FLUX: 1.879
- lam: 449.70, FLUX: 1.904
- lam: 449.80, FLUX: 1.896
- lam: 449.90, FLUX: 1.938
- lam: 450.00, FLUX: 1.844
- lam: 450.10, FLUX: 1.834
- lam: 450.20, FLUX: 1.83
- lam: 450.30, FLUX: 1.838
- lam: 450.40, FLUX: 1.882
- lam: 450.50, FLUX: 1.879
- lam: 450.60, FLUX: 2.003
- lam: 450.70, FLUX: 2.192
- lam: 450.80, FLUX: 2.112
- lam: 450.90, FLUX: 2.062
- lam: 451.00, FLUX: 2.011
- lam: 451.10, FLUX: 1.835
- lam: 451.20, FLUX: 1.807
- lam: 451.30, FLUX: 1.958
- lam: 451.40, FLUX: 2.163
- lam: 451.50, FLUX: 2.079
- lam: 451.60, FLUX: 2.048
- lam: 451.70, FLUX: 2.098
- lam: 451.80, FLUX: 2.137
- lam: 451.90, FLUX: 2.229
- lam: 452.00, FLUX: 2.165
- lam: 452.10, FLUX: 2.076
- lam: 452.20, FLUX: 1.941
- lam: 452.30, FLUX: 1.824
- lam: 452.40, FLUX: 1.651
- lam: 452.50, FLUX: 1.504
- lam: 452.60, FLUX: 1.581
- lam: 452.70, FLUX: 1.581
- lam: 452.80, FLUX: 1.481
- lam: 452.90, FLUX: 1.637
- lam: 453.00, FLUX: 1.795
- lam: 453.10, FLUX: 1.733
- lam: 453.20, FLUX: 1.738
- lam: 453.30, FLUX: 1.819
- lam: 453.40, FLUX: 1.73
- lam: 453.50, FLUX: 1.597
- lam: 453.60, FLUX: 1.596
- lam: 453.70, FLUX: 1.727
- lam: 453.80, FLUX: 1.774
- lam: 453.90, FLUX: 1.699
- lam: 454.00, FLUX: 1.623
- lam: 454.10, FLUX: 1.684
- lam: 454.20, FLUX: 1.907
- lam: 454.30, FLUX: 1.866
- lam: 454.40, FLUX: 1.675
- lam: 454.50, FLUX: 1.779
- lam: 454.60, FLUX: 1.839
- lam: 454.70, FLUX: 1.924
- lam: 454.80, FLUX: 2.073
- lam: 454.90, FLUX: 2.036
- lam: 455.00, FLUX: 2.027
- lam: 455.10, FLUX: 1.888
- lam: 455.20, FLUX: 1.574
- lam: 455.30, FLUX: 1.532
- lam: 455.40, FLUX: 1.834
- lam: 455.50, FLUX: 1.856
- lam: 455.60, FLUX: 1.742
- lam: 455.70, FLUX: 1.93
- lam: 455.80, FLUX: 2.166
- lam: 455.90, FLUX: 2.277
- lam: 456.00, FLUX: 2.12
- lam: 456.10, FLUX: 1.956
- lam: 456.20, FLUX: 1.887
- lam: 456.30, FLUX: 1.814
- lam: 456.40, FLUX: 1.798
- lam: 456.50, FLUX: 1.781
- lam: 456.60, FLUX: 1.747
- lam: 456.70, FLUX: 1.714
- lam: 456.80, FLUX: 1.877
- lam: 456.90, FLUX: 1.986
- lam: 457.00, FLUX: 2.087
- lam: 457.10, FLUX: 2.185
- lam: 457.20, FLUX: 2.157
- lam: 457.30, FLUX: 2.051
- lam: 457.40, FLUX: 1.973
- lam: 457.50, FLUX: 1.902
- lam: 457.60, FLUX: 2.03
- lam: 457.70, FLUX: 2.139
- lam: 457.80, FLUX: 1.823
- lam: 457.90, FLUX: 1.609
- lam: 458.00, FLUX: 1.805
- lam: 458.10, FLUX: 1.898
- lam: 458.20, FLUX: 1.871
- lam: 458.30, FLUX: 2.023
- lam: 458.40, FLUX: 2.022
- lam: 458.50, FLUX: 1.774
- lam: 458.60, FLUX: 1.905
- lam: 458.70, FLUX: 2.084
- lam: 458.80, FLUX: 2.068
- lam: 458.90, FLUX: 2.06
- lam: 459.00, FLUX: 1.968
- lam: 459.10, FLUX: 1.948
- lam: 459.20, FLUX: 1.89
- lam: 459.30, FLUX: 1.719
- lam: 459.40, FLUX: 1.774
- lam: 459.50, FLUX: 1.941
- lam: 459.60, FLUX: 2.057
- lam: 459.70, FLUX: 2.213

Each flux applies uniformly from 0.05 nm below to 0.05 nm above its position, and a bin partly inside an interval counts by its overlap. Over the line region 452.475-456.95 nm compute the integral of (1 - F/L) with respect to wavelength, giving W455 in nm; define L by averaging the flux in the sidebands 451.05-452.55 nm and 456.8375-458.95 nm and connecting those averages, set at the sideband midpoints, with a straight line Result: 0.39 nm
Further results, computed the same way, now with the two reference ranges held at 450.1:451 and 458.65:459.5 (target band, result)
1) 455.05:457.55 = 0.05 nm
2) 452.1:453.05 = 0.13 nm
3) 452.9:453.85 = 0.12 nm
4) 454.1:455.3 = 0.06 nm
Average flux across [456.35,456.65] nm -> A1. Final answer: 1.78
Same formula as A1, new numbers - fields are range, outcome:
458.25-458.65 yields 1.93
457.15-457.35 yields 2.1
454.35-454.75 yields 1.8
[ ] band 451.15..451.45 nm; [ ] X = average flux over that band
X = 1.98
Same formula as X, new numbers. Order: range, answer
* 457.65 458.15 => 1.85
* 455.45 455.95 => 1.99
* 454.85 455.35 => 1.81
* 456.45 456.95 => 1.82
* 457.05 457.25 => 2.17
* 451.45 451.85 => 2.09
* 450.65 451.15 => 2.04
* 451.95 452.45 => 1.93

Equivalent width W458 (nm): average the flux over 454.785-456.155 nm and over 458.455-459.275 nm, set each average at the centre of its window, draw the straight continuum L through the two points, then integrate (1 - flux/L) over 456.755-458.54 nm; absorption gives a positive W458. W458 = -0.01 nm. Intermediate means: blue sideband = 1.93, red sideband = 1.96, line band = 1.96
